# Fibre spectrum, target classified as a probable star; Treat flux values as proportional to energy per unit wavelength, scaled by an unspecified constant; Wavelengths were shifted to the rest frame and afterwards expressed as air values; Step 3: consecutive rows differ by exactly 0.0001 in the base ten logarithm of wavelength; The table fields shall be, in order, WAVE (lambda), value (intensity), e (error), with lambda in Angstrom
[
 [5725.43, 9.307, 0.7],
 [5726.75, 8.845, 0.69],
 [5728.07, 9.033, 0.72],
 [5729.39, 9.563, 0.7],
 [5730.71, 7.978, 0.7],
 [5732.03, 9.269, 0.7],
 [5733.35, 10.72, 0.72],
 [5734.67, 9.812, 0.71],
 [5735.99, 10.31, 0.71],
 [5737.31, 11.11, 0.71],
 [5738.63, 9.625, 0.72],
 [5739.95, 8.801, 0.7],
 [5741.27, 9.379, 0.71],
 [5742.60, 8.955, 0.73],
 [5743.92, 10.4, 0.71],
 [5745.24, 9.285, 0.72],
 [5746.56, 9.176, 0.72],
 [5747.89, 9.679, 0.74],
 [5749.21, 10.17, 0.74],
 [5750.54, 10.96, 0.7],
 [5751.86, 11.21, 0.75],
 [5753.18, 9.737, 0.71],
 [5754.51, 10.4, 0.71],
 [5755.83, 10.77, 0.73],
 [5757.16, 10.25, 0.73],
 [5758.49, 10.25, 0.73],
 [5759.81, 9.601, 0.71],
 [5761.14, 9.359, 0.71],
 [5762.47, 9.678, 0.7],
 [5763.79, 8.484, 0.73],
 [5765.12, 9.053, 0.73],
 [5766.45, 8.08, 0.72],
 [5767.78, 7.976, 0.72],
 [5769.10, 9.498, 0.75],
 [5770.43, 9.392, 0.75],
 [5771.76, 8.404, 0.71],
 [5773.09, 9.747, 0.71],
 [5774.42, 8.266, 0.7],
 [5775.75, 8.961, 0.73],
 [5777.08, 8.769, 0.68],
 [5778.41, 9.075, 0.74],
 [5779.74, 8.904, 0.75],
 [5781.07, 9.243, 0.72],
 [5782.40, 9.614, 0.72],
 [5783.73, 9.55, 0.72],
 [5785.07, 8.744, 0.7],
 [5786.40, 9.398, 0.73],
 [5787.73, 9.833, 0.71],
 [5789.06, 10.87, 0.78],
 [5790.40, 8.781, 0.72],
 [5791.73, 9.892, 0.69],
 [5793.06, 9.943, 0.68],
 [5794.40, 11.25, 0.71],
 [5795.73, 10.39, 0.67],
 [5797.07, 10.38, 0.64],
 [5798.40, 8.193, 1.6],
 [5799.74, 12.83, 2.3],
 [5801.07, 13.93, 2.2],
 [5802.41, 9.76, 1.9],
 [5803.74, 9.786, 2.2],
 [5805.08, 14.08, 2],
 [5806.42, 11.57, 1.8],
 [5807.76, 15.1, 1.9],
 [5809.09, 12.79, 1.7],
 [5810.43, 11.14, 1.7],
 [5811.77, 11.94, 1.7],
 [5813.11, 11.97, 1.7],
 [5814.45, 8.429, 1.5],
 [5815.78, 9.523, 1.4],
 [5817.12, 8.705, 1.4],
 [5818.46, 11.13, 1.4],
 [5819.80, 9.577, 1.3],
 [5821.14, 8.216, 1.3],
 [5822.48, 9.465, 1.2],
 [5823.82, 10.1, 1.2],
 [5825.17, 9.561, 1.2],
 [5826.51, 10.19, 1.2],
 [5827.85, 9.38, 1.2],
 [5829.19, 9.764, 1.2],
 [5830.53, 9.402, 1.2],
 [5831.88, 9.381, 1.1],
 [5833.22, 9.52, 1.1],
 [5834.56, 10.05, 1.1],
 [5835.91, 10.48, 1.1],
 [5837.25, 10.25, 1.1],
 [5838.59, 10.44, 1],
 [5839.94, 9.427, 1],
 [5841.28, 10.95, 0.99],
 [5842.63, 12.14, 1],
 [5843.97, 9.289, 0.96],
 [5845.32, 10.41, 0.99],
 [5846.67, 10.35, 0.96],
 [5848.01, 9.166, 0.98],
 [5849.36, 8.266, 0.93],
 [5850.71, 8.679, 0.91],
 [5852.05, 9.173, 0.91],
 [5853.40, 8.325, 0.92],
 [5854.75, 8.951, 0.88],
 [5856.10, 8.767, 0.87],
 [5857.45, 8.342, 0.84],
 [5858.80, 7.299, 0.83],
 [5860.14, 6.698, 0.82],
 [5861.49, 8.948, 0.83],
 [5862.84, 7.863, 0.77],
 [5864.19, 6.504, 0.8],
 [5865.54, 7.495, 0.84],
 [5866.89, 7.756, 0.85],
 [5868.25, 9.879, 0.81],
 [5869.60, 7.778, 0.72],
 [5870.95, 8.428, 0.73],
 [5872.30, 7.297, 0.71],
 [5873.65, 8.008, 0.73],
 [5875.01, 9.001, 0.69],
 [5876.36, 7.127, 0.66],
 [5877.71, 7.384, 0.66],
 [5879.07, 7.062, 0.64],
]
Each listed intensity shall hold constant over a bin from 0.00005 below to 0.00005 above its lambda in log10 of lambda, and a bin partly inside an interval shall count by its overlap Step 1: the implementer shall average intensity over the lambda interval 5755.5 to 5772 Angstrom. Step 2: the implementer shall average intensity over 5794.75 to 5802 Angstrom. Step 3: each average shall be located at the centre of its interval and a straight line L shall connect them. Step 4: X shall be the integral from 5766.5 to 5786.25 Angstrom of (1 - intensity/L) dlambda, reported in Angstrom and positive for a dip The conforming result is 1.9 Angstrom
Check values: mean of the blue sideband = 9.28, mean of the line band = 8.99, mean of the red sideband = 11.1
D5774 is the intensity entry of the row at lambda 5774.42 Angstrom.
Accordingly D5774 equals 8.266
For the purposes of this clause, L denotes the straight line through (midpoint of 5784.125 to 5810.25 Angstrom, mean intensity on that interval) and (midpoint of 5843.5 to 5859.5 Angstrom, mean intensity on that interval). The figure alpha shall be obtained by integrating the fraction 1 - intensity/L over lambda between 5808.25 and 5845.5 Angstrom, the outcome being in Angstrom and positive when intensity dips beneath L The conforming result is -1.30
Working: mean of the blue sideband 10.9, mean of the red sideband 8.91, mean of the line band 10.2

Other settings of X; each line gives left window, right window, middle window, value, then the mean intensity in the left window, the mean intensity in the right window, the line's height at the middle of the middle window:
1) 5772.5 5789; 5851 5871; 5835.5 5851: -3.0 Angstrom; 9.24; 8.15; 8.39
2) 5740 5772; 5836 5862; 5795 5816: -4.4 Angstrom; 9.59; 9.29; 9.43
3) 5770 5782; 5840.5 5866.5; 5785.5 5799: -1.4 Angstrom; 8.98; 8.81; 8.94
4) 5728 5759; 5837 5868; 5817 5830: -0.7 Angstrom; 9.88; 8.93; 9.18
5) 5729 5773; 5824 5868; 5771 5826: -4.7 Angstrom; 9.62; 9.18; 9.4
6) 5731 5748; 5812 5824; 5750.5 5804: 0.0 Angstrom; 9.7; 9.75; 9.72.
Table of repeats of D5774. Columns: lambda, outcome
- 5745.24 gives 9.285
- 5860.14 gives 6.698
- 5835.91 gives 10.48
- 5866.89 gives 7.756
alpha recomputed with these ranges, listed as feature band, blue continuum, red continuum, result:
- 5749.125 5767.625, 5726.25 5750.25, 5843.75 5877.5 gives -0.8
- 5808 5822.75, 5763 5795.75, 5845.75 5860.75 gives -2.4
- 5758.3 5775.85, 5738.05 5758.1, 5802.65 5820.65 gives 2.2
